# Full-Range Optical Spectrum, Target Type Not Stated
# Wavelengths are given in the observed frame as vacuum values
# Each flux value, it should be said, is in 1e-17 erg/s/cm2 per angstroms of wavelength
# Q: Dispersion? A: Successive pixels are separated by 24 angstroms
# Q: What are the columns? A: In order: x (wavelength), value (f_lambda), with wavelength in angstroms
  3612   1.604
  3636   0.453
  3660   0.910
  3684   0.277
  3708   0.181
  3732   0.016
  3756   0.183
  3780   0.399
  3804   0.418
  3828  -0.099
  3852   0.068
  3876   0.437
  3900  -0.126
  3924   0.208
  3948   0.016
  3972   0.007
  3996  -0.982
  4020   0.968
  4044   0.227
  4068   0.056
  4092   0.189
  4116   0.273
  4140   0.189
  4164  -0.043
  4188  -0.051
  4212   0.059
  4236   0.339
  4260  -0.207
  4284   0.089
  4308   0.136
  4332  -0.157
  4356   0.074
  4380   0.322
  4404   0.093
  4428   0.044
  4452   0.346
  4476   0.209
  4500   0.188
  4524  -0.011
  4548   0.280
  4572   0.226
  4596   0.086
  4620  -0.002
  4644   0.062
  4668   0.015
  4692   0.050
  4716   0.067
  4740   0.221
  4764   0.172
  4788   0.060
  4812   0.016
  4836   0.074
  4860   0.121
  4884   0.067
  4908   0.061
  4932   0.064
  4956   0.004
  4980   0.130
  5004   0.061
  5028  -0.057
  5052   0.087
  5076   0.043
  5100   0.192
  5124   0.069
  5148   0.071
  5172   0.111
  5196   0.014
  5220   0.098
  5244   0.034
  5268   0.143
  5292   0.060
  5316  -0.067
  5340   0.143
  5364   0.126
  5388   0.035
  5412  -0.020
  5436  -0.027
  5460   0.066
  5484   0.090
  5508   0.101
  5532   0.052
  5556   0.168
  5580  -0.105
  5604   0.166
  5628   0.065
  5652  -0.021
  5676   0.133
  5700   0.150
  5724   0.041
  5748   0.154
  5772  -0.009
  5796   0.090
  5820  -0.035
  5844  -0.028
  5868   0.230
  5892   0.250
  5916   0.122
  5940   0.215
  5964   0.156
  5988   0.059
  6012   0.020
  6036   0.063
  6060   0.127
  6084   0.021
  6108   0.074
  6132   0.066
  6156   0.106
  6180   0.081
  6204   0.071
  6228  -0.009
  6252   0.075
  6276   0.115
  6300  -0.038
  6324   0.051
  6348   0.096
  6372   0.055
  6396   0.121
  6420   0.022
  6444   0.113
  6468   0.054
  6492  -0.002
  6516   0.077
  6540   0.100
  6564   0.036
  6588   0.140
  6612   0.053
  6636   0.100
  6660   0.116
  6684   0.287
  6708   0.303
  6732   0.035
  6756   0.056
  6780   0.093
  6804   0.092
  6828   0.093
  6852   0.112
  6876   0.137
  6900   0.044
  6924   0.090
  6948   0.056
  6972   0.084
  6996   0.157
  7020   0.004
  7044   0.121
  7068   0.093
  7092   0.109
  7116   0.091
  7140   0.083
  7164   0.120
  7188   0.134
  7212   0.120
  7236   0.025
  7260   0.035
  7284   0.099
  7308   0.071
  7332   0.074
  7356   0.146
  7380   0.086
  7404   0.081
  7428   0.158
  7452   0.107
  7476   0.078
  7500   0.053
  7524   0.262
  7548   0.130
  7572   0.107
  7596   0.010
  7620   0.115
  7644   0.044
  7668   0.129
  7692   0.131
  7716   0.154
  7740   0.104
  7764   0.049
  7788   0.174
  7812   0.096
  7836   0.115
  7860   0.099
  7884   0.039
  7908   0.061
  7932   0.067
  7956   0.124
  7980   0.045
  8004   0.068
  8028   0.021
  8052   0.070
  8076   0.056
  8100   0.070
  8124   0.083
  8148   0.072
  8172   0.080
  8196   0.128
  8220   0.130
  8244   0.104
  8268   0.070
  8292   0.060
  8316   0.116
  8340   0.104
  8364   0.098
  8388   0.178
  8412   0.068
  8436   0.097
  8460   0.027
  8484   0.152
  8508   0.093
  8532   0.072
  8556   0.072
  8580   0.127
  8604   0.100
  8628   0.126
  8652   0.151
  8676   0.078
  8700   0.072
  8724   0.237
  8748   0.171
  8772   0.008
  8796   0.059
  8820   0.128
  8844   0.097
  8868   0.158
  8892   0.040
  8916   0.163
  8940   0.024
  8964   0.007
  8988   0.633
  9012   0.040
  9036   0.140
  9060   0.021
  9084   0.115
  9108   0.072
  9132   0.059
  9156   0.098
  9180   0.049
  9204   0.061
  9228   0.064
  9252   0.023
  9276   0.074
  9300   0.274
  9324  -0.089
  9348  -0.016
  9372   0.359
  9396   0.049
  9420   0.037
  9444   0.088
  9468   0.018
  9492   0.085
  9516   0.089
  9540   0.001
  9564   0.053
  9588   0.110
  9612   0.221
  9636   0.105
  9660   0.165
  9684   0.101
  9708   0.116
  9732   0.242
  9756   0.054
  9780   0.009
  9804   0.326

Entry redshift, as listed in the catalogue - 0.80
